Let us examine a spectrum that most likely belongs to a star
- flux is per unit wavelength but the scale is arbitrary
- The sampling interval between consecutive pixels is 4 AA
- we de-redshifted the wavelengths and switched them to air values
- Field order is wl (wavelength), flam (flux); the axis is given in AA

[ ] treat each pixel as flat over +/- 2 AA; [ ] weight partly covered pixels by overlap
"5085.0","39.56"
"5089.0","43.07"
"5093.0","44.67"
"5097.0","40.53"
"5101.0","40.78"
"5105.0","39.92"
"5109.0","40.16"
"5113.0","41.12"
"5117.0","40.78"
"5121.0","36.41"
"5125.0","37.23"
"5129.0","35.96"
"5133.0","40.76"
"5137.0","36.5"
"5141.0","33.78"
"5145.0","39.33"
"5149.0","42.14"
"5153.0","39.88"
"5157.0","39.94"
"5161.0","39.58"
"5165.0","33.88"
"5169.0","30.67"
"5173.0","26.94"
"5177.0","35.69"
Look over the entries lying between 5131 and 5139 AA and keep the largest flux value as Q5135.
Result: 40.76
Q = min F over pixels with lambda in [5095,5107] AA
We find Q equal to 39.92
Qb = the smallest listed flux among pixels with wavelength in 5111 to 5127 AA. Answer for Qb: 36.41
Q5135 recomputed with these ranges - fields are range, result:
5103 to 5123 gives 41.12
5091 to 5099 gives 44.67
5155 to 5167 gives 39.94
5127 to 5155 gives 42.14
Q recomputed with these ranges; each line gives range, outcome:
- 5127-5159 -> 33.78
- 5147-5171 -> 30.67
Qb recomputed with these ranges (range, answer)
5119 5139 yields 35.96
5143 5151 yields 39.33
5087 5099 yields 40.53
